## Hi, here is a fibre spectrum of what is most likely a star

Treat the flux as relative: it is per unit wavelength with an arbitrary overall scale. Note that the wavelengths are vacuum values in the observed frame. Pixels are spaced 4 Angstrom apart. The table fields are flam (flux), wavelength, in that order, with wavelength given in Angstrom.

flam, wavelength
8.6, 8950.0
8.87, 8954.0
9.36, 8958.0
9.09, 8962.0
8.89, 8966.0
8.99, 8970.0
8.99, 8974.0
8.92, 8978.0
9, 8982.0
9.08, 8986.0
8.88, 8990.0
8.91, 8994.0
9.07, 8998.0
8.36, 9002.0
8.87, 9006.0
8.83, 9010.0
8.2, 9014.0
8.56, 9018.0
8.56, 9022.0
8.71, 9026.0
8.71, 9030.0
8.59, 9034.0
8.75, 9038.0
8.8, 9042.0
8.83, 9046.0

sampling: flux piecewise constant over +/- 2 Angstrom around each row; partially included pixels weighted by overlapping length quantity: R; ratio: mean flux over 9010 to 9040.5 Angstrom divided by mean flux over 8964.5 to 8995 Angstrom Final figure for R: 1.0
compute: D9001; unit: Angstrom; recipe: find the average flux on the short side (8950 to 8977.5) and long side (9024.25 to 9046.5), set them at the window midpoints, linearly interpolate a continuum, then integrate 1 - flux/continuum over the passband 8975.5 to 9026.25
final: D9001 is 0.5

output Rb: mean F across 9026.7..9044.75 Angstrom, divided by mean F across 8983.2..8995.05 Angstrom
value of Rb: 1.0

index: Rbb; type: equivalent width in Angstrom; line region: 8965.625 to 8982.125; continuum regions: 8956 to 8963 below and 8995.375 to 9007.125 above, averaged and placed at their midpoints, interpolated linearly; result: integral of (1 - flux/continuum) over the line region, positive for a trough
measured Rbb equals 0.2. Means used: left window 9.24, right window 8.77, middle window 8.96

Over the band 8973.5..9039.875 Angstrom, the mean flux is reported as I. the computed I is 8.76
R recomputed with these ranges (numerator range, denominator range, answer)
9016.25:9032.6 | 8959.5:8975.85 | 0.96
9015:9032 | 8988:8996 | 0.97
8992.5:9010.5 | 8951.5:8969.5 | 0.97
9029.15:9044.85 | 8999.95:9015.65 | 1.02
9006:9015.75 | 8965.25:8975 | 0.96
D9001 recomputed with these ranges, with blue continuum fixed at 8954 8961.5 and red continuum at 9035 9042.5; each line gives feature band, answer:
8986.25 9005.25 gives 0.30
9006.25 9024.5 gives 0.61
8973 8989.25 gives 0.11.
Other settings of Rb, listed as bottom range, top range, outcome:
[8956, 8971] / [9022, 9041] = 0.96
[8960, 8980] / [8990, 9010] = 0.98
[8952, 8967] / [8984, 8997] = 0.99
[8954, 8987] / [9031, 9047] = 0.97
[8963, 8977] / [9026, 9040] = 0.97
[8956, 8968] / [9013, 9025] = 0.93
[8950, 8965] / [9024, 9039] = 0.96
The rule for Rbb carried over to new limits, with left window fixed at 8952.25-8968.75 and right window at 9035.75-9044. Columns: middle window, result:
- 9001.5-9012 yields 0.18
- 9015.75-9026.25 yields 0.30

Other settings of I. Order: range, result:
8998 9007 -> 8.69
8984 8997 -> 8.97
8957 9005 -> 8.95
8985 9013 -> 8.83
